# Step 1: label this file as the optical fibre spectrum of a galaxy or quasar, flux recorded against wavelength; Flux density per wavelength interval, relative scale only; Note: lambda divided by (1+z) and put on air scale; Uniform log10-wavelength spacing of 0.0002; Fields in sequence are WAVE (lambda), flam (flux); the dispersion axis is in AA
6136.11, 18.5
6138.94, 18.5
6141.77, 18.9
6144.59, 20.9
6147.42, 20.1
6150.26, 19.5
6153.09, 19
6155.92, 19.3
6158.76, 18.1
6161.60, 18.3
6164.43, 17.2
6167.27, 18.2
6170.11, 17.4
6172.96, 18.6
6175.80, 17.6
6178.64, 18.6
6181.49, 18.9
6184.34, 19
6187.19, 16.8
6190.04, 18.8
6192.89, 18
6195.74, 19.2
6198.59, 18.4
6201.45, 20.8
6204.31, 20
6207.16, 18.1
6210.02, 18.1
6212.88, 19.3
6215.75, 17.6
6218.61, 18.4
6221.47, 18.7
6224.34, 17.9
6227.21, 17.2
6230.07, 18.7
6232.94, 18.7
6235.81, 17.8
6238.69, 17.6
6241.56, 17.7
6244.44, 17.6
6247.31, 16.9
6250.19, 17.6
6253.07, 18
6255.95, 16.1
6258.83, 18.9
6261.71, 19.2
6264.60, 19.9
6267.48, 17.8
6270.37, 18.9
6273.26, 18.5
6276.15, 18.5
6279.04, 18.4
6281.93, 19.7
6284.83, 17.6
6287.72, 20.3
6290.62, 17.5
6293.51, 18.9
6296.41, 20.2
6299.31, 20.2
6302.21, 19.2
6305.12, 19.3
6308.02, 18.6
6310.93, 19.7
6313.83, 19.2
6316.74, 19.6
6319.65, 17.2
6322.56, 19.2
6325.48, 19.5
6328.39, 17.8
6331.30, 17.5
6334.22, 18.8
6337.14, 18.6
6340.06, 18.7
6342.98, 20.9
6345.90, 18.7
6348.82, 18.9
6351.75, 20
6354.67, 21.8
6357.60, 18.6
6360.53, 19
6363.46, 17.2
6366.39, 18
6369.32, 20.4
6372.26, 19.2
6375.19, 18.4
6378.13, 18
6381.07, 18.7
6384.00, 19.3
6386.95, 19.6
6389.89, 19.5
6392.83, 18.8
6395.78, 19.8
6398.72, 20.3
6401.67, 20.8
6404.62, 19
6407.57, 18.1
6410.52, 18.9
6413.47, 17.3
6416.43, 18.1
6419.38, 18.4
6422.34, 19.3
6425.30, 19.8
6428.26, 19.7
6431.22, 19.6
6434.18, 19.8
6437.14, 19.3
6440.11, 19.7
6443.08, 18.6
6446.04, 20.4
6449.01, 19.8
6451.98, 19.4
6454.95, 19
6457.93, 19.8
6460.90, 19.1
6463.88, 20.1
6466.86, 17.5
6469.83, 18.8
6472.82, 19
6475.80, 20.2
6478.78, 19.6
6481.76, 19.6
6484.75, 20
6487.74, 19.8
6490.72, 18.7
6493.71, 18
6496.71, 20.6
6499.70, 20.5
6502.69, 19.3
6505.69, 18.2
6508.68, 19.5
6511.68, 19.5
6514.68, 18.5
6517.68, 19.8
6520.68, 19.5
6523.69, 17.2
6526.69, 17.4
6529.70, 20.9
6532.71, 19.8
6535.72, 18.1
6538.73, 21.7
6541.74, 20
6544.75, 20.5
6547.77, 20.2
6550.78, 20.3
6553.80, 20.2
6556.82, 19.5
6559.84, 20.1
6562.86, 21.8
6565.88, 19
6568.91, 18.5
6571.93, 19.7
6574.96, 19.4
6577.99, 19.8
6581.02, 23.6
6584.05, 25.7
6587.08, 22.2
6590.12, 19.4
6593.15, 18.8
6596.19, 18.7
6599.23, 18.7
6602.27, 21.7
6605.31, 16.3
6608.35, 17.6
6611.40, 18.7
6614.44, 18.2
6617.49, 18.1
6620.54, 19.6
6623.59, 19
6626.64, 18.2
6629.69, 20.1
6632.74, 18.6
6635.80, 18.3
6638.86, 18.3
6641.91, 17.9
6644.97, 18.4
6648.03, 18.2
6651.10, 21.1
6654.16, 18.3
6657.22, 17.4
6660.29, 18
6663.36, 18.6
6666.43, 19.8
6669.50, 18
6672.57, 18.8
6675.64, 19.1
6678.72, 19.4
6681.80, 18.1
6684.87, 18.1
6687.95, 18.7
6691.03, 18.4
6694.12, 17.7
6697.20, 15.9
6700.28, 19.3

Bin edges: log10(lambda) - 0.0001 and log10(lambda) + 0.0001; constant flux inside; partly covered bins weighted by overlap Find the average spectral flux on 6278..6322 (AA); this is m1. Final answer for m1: 19.1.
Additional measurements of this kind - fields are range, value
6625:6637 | 18.8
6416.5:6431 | 19.2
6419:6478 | 19.4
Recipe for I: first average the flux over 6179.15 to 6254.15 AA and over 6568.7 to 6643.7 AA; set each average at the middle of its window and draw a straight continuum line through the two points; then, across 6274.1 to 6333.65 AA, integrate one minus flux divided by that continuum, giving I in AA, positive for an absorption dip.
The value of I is -1.12 AA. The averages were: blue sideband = 18.3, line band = 18.9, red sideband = 19.4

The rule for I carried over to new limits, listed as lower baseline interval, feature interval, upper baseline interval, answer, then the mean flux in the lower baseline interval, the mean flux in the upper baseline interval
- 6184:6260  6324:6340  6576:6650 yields 0.1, 18.2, 19.3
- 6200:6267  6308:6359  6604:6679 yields -2.0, 18.3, 18.6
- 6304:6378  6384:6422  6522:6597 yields 0.4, 19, 20.1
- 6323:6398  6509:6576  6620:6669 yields -2.8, 19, 18.7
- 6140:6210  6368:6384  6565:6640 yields 0.1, 18.7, 19.5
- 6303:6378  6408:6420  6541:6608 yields 0.7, 19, 20.1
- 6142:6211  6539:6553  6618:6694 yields -1.3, 18.7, 18.7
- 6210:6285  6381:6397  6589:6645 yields -0.8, 18.2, 18.7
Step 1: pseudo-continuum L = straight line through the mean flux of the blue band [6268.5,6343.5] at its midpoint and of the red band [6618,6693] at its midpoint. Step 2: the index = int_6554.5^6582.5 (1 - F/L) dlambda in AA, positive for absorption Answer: -2.13 AA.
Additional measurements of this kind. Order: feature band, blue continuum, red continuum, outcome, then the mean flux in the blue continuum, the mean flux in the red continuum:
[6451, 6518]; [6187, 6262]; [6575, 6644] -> -1.0 AA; 18.2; 19.4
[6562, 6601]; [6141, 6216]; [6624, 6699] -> -3.9 AA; 18.7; 18.5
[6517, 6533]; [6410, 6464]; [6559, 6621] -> 0.4 AA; 19.3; 19.8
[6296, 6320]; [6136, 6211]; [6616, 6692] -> -0.8 AA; 18.7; 18.7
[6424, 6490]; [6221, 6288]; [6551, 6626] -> -1.1 AA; 18.2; 19.7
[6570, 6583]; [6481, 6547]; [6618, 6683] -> -1.1 AA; 19.4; 18.7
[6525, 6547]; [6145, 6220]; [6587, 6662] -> -1.2 AA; 18.6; 18.7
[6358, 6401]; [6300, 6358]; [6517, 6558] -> 0.5 AA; 19.1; 19.6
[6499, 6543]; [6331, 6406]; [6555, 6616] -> 0.8 AA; 19.2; 19.9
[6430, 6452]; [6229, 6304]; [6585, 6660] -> -1.1 AA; 18.5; 18.9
